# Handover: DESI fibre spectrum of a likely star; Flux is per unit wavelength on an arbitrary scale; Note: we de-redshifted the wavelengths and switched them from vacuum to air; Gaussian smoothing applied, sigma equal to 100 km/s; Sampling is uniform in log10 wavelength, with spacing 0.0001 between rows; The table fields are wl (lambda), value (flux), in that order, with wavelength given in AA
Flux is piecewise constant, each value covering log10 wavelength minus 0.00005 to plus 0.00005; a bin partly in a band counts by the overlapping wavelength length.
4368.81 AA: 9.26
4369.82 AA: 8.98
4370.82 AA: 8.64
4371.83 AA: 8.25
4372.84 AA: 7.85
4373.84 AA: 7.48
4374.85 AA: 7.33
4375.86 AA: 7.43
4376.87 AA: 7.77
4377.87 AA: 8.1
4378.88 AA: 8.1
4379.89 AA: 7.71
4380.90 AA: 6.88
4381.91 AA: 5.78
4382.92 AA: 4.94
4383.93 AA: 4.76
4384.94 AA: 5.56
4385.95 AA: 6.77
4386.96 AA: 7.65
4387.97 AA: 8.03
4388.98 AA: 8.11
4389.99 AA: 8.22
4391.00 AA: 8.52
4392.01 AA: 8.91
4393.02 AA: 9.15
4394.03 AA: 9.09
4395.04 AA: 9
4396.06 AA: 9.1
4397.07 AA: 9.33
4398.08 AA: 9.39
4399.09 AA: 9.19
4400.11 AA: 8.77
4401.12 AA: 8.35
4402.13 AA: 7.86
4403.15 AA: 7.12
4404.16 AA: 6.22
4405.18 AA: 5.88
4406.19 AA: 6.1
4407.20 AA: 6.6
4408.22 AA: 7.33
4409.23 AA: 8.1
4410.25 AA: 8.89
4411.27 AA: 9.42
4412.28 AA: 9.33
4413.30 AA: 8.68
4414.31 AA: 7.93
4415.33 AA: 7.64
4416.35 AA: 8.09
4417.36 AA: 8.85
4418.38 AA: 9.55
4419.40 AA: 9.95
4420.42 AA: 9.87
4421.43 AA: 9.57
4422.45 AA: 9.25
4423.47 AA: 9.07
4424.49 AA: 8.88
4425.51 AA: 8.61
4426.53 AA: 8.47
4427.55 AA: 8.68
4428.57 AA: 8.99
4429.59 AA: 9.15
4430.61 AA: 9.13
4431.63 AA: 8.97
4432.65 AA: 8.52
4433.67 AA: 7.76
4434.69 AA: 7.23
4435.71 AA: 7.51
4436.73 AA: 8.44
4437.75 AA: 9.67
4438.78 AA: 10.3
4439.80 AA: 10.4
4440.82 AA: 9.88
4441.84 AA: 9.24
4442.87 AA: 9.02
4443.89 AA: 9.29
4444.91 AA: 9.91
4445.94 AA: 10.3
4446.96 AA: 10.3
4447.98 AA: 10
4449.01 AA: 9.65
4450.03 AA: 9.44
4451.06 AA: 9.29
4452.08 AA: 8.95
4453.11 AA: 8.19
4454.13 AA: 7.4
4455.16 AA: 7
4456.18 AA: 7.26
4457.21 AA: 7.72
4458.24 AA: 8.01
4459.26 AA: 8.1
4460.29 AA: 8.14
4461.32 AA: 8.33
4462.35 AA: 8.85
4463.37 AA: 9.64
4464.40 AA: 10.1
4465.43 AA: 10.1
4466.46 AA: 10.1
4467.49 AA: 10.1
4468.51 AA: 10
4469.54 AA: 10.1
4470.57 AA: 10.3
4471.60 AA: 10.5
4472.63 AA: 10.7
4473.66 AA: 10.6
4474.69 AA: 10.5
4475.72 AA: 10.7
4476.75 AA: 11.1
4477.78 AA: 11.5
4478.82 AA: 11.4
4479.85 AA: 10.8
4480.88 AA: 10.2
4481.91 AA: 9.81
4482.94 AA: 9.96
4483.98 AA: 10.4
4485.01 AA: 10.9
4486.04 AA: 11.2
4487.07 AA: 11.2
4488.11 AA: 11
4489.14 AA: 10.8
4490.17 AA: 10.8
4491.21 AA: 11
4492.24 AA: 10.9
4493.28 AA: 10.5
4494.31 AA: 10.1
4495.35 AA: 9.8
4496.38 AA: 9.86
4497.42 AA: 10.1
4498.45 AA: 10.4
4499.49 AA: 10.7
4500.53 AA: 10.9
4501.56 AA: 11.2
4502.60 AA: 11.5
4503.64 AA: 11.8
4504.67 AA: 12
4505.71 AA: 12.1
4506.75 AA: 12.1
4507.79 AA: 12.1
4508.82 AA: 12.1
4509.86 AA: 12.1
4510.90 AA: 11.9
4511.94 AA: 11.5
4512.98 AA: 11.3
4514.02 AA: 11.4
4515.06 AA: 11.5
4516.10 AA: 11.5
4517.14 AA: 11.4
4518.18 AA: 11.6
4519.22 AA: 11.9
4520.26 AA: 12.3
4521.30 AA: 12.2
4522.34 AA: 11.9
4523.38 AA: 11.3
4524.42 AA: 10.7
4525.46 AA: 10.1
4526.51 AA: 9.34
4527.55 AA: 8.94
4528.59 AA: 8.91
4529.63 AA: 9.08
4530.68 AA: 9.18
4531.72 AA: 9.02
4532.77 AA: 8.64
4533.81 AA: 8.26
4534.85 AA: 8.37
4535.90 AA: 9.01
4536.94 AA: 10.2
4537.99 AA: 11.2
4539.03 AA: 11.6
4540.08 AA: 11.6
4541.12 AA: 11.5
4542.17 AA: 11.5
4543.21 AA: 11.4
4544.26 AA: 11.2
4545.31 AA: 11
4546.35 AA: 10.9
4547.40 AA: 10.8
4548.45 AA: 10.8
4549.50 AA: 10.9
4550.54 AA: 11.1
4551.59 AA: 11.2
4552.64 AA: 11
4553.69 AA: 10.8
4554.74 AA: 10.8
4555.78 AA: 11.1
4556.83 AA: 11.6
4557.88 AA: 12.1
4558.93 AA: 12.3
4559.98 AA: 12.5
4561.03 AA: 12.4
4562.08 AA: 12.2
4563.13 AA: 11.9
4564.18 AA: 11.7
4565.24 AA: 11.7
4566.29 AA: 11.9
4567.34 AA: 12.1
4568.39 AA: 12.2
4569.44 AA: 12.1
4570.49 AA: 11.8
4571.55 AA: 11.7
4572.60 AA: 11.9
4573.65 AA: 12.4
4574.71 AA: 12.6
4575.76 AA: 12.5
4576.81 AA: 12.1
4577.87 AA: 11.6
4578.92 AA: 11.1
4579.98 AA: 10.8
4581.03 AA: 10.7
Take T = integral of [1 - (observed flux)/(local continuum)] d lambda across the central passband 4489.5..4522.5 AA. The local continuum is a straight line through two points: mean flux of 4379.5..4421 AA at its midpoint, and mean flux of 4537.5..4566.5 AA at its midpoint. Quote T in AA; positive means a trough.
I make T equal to -2.91 AA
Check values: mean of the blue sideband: 7.97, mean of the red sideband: 11.4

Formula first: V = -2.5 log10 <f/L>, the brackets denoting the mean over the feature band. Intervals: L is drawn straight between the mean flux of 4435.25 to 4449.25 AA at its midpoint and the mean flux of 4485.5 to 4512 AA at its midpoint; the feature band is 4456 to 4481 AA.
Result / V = 0.05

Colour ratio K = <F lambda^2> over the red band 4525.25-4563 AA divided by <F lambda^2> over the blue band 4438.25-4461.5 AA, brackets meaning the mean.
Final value 1.2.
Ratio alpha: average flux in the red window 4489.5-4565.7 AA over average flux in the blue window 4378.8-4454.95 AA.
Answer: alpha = 1.30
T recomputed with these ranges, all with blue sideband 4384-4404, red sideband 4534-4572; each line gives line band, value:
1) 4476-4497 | -1.4 AA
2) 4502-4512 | -1.5 AA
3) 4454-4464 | 1.5 AA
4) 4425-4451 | -0.2 AA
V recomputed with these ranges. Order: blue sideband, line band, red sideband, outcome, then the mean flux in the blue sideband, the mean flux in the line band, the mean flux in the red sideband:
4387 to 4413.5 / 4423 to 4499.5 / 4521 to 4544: -0.06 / 8.24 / 9.62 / 10.2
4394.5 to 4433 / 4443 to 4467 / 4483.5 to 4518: 0.09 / 8.52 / 8.96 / 11.2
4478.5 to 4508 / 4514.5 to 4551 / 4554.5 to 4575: 0.09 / 10.9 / 10.6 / 12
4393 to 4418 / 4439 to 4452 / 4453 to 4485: -0.07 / 8.21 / 9.72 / 9.64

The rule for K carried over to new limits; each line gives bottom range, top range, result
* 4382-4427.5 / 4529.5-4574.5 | 1.45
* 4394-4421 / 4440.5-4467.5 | 1.10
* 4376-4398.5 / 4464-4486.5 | 1.41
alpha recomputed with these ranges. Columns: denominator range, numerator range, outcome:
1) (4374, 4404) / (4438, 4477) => 1.21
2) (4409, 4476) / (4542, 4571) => 1.26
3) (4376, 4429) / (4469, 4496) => 1.31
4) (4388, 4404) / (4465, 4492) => 1.23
